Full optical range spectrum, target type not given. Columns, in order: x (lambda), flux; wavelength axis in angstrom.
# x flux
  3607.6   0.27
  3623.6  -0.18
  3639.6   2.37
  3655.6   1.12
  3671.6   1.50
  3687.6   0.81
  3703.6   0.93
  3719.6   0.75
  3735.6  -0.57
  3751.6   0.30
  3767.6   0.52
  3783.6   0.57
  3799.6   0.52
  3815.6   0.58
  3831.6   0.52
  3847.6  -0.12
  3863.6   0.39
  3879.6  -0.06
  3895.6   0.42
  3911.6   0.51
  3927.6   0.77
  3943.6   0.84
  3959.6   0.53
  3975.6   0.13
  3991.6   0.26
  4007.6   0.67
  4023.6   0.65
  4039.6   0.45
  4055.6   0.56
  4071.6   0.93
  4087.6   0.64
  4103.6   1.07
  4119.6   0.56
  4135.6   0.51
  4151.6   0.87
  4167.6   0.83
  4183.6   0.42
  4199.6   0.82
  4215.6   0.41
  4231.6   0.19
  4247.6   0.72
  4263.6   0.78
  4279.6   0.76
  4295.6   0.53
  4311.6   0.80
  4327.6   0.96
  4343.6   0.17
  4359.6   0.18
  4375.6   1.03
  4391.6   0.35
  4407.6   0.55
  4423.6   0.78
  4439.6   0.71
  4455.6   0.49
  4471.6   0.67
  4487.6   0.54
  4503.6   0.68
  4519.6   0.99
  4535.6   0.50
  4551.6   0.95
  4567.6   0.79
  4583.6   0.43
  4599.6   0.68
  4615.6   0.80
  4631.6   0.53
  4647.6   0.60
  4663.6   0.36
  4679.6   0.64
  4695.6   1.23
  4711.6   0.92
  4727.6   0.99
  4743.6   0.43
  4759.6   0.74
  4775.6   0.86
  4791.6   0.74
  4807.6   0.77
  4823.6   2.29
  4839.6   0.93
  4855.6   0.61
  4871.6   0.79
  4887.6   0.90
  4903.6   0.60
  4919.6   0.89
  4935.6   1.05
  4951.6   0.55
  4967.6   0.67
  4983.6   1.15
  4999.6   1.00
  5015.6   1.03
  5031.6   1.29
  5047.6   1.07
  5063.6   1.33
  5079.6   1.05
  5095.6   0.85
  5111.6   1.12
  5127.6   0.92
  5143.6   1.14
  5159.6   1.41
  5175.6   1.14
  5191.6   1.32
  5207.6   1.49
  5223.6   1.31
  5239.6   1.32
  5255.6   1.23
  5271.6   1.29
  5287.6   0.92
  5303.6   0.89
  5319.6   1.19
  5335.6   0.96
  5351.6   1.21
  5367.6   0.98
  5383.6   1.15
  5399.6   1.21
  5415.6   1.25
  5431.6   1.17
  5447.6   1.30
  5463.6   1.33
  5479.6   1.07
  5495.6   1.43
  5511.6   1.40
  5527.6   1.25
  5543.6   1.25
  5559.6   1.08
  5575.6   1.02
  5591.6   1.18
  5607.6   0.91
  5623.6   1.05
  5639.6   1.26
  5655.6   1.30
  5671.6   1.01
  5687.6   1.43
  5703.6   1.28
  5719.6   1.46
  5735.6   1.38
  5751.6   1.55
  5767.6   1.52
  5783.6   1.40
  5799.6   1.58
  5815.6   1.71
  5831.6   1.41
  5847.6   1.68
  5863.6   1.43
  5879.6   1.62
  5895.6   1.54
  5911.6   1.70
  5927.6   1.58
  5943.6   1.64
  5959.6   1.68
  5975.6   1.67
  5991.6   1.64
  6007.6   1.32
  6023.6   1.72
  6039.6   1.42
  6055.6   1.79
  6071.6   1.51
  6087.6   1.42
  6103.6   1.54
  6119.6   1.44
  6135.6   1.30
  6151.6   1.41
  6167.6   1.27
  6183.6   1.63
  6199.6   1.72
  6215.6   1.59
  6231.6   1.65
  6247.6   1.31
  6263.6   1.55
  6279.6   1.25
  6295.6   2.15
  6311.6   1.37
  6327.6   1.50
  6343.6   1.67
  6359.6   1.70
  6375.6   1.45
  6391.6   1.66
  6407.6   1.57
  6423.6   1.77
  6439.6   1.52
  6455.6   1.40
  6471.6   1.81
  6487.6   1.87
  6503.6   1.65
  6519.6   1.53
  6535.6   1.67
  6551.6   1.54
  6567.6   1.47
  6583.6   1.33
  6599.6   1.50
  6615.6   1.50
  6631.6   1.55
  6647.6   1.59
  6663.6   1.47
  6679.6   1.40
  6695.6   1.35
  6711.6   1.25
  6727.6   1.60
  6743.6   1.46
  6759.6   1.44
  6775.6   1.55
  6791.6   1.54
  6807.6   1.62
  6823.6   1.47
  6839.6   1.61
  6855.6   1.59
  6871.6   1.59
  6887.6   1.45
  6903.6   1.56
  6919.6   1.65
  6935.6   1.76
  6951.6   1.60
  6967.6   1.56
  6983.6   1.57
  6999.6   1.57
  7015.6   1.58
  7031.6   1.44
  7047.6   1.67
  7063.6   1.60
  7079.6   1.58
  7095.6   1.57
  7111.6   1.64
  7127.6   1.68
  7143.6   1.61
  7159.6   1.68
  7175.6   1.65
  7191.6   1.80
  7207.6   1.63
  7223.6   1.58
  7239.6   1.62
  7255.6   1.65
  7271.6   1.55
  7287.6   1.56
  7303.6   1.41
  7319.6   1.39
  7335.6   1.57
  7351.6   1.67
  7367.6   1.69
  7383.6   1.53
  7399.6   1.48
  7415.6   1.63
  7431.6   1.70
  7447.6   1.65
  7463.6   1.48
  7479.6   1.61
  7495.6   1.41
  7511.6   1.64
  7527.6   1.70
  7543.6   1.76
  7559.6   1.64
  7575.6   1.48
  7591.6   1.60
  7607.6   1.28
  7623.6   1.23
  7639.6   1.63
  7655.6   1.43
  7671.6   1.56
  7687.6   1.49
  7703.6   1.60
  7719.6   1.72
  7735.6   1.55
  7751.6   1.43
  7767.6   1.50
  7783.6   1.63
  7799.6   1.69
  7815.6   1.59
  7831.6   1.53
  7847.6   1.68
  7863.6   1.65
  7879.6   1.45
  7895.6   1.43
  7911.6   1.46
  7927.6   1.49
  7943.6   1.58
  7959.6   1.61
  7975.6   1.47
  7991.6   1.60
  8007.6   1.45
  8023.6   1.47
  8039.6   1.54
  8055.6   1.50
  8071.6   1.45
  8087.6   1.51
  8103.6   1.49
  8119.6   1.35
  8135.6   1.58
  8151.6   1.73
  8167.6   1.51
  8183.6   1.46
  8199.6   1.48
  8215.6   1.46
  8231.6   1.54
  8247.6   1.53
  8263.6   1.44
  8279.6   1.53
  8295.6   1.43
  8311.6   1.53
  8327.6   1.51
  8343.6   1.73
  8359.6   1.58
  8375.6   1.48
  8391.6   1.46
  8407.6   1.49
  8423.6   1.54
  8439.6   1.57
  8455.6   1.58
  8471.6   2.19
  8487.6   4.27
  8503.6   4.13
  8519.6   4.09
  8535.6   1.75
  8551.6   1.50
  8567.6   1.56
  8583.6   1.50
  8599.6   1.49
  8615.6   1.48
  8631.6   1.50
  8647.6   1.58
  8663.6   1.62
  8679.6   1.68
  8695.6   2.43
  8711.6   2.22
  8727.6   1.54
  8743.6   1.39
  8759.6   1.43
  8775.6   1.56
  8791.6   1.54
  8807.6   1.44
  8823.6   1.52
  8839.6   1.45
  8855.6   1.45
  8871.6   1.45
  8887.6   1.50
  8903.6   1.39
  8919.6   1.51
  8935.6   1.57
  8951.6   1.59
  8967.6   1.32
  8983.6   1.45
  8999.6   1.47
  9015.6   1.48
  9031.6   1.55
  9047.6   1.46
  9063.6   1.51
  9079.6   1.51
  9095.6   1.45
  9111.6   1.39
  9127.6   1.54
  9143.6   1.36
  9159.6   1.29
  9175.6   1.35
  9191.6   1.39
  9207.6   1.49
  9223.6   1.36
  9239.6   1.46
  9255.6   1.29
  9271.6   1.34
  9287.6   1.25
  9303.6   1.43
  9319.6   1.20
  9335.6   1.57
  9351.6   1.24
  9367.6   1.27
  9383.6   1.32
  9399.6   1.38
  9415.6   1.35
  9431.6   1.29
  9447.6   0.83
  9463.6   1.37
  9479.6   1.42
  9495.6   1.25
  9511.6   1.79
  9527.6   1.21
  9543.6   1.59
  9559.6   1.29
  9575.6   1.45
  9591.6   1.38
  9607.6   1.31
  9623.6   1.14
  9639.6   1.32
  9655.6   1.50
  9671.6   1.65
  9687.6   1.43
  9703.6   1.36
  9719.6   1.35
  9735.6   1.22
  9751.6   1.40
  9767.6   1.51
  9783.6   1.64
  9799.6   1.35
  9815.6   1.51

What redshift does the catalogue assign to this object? 0.294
